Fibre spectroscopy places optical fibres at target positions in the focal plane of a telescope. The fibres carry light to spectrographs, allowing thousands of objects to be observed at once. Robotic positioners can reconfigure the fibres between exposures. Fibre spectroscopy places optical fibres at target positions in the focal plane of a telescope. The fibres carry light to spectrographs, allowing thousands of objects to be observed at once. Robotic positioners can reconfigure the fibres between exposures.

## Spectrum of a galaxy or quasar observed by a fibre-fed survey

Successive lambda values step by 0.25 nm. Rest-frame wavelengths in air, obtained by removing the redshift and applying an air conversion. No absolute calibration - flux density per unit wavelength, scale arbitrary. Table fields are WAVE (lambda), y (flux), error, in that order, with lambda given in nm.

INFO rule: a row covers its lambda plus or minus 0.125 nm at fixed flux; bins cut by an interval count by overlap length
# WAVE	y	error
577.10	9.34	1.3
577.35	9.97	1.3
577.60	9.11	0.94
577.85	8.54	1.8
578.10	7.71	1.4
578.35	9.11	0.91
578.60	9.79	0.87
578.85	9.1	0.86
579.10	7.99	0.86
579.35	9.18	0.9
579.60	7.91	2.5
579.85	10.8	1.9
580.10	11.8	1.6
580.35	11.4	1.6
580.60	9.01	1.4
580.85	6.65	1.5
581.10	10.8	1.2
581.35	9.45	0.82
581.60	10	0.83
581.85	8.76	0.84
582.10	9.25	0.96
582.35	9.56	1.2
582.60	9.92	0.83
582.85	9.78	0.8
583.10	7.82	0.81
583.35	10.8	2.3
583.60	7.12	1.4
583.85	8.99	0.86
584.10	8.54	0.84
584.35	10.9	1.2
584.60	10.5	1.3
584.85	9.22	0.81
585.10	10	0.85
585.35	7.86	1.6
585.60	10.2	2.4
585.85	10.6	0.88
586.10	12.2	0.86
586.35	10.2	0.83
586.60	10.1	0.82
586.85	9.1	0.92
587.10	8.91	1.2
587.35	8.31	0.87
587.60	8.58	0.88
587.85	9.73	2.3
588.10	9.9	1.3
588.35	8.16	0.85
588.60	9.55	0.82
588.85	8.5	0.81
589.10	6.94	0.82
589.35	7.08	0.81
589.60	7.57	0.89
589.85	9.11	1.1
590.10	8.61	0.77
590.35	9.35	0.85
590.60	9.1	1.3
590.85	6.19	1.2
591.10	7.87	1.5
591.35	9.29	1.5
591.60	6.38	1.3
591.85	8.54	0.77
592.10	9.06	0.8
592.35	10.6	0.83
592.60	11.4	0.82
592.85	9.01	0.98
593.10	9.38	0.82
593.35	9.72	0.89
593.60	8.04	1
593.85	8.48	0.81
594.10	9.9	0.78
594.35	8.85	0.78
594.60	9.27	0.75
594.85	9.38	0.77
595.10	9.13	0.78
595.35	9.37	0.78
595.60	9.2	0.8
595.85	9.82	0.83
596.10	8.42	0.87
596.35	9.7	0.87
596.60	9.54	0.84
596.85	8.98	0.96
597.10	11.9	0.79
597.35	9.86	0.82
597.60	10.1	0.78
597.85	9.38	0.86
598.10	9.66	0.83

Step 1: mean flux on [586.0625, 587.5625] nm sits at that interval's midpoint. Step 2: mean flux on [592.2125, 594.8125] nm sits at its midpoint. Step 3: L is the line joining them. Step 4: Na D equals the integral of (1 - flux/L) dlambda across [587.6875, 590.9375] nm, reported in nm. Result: 0.36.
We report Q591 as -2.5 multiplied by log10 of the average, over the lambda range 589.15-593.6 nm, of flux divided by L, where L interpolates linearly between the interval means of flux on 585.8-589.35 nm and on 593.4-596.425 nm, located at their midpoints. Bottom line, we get 0.06 mag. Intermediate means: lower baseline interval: 9.24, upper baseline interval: 9.14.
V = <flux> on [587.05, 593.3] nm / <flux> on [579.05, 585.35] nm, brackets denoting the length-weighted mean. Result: 0.9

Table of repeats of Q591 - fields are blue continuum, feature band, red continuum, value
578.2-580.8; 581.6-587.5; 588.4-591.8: -0.08 mag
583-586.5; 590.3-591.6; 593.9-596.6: 0.16 mag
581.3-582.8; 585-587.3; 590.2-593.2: -0.07 mag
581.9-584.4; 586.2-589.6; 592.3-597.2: 0.06 mag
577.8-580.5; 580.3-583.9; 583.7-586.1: 0.04 mag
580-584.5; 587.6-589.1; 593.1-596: 0.05 mag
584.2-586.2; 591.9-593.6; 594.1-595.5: -0.02 mag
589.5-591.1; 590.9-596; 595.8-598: -0.01 mag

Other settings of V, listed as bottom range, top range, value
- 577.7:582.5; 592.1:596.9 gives 1.01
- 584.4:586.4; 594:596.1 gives 0.92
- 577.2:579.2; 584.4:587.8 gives 1.09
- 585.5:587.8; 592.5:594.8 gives 0.95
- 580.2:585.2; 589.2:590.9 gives 0.87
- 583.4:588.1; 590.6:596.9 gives 0.95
